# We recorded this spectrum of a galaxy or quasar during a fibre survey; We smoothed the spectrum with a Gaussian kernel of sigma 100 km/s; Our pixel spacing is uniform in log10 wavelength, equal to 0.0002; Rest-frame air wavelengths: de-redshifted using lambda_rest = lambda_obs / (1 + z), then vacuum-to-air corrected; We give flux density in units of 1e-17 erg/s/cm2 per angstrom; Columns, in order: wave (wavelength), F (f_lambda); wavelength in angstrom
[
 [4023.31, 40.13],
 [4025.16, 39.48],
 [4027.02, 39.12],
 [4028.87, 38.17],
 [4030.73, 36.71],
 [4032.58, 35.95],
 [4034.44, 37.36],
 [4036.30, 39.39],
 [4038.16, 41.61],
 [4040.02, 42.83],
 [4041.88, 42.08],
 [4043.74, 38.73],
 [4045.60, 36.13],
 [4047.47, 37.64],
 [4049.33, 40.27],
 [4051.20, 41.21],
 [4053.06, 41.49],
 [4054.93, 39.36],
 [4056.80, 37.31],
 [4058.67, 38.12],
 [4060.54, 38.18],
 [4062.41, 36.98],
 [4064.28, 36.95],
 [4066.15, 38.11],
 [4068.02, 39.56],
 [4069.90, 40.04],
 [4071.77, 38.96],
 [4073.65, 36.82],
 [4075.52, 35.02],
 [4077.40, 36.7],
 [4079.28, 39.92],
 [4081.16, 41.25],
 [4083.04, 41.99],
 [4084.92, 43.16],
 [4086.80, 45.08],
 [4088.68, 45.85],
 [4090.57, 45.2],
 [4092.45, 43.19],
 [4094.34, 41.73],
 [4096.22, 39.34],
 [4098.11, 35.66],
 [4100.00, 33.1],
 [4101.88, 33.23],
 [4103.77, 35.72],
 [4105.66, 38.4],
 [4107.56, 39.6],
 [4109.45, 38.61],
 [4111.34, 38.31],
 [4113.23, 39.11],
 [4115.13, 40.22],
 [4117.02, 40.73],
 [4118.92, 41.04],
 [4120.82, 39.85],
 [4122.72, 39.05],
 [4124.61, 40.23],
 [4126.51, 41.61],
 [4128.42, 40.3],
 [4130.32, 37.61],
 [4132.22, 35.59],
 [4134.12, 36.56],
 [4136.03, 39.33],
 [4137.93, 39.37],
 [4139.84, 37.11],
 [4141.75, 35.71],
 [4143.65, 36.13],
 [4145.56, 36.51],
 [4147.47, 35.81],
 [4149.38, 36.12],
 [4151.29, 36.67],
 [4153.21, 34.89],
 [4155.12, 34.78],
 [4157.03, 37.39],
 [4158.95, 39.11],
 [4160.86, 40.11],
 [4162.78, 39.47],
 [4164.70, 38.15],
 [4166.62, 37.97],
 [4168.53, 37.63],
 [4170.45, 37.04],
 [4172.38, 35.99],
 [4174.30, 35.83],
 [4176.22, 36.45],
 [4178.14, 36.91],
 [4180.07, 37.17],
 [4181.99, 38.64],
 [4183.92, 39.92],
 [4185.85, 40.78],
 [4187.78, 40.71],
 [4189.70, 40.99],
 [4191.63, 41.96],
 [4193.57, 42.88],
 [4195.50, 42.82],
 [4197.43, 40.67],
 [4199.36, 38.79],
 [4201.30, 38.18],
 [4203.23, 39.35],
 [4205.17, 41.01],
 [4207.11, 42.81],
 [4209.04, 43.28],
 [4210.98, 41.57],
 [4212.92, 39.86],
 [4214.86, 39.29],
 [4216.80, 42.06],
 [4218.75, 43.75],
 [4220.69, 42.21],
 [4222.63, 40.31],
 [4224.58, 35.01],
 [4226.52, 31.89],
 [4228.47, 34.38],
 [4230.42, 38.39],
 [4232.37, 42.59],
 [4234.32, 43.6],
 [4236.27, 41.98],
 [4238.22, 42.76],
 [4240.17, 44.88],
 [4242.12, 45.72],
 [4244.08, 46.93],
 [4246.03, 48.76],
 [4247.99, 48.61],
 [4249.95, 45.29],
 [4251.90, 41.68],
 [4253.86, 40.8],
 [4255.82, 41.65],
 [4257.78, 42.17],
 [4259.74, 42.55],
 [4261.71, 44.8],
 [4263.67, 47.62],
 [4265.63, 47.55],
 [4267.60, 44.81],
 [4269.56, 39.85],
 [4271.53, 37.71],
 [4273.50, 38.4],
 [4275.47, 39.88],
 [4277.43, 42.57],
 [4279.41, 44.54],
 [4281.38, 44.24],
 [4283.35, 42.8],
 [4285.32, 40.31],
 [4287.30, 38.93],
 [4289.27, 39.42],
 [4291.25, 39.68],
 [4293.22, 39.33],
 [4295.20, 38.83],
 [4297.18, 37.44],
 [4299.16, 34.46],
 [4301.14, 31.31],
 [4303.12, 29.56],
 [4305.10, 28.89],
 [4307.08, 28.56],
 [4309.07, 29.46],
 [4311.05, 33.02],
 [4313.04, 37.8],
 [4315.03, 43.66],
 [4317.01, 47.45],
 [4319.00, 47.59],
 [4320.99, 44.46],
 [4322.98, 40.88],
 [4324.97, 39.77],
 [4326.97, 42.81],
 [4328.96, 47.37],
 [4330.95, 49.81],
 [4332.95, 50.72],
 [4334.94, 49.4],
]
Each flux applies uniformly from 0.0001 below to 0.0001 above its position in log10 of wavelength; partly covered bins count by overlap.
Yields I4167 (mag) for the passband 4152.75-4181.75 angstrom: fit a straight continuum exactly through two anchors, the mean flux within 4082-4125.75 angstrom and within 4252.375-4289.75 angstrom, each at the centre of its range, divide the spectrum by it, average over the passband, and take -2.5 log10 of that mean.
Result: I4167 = 0.10 mag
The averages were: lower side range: 39.9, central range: 37.3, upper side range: 42.2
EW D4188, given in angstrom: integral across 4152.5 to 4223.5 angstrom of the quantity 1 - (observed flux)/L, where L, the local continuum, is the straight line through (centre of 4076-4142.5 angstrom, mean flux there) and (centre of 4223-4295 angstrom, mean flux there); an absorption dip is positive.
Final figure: 2.2 angstrom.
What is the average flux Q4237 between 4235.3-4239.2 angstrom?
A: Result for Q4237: 42.4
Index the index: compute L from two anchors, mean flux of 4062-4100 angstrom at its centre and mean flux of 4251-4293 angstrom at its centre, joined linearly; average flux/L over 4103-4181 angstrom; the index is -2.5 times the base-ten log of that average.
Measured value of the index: 0.074 mag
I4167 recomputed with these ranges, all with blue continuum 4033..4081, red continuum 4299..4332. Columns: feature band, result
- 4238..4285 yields -0.13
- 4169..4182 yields 0.06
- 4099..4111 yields 0.07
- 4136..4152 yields 0.06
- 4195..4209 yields -0.05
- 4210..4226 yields -0.04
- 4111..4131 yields -0.03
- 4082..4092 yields -0.14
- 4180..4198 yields -0.06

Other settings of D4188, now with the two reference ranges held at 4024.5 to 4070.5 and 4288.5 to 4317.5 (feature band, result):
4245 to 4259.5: -3.08 angstrom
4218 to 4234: -0.89 angstrom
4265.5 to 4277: -1.55 angstrom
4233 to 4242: -1.72 angstrom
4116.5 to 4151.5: -0.33 angstrom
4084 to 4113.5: -1.12 angstrom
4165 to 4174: 0.06 angstrom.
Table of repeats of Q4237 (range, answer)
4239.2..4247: 46.6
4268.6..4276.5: 39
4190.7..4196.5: 42.5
